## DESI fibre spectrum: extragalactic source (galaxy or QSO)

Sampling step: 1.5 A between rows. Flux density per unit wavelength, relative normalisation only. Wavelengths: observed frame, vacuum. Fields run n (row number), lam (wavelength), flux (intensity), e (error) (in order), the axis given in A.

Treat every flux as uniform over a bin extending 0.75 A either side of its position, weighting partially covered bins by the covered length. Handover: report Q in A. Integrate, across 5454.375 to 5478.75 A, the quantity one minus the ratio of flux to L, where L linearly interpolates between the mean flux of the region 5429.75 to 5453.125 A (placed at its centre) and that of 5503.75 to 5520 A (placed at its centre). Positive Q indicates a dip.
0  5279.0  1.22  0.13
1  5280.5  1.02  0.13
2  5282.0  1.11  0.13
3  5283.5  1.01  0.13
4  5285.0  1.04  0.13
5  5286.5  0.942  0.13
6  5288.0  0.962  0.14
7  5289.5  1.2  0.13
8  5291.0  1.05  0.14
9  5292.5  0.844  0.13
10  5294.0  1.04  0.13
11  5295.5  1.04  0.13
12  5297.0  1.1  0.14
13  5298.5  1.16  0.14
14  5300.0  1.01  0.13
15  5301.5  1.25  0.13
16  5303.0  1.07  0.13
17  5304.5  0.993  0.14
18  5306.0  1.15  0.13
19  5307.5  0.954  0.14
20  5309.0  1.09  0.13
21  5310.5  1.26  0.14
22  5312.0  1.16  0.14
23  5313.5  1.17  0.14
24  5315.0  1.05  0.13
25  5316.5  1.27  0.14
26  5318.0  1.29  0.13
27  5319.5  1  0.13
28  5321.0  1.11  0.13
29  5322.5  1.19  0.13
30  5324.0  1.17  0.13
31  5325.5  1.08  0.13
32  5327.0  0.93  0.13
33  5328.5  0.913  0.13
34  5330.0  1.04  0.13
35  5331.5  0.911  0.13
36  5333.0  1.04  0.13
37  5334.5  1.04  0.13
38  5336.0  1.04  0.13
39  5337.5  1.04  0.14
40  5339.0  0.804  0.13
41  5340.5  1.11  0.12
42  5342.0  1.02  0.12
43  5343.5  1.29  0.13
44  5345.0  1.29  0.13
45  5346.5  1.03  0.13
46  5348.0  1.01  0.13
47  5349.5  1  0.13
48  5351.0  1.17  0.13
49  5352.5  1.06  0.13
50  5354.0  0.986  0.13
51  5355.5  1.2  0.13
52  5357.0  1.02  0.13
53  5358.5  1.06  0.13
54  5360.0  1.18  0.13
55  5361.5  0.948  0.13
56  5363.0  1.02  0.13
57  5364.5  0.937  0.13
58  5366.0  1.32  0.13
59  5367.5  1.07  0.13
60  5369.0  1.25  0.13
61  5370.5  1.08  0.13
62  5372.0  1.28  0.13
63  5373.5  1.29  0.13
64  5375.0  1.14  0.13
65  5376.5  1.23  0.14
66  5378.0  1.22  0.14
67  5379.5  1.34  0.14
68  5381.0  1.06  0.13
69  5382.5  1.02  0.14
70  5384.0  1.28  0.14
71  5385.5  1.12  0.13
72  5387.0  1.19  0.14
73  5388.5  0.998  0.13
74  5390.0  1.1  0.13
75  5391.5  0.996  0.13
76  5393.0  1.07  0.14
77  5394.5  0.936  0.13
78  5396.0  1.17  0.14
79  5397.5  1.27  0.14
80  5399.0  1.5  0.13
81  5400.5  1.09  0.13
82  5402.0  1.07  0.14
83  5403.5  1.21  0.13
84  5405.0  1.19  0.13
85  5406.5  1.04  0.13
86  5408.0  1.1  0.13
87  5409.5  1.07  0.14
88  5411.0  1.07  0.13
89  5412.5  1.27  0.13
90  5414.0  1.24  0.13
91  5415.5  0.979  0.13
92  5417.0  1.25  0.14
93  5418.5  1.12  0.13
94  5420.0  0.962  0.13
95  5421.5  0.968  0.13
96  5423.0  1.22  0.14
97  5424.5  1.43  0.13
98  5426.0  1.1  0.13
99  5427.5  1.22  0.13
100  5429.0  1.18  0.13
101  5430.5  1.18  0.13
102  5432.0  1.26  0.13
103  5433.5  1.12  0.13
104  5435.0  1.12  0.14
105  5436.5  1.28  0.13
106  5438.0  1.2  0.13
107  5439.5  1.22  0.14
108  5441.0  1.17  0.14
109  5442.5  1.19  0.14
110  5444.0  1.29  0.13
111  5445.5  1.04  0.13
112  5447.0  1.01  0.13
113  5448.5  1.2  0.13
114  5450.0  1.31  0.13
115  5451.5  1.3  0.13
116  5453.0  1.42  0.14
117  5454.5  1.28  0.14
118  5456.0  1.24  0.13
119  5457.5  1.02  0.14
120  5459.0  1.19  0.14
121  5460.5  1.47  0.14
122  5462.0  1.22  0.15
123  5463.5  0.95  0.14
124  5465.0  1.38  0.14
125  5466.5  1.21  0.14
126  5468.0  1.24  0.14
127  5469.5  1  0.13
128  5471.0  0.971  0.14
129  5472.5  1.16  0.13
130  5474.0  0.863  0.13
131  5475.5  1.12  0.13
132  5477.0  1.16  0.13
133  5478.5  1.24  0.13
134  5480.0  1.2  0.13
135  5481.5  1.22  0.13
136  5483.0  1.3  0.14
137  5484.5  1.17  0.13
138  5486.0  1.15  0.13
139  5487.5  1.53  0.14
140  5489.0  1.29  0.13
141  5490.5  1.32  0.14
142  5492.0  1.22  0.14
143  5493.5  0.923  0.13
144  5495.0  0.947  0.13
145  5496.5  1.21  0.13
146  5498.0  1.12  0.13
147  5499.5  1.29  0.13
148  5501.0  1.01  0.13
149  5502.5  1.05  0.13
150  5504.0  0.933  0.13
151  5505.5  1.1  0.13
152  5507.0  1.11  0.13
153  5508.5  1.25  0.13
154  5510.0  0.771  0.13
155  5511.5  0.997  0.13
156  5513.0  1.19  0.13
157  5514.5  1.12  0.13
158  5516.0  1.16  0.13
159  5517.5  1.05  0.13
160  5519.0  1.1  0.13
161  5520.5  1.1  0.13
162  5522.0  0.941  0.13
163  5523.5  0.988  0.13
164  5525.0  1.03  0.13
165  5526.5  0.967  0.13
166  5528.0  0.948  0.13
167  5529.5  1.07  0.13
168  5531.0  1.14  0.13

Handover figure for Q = 0.04 A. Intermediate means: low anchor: 1.2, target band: 1.15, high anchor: 1.08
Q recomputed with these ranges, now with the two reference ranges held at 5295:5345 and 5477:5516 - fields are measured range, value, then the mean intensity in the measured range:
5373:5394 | -0.65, 1.14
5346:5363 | 0.61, 1.06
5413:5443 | -1.27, 1.17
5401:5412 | 0.06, 1.11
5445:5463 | -1.45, 1.22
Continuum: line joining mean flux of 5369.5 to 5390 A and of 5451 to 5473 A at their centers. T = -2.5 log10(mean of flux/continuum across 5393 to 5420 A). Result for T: 0.035 mag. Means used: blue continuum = 1.17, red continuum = 1.2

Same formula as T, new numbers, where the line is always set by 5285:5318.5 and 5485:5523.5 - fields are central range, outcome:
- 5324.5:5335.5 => 0.10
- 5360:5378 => -0.05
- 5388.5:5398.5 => 0.01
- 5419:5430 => -0.05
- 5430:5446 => -0.08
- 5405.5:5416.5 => -0.01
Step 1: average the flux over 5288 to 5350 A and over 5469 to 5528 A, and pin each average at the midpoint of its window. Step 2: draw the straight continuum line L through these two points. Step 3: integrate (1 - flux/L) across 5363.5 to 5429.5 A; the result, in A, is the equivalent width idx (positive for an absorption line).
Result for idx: -3.6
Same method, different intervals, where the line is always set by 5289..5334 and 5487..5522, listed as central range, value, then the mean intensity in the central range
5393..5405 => -0.8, 1.17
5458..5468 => -1.1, 1.23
